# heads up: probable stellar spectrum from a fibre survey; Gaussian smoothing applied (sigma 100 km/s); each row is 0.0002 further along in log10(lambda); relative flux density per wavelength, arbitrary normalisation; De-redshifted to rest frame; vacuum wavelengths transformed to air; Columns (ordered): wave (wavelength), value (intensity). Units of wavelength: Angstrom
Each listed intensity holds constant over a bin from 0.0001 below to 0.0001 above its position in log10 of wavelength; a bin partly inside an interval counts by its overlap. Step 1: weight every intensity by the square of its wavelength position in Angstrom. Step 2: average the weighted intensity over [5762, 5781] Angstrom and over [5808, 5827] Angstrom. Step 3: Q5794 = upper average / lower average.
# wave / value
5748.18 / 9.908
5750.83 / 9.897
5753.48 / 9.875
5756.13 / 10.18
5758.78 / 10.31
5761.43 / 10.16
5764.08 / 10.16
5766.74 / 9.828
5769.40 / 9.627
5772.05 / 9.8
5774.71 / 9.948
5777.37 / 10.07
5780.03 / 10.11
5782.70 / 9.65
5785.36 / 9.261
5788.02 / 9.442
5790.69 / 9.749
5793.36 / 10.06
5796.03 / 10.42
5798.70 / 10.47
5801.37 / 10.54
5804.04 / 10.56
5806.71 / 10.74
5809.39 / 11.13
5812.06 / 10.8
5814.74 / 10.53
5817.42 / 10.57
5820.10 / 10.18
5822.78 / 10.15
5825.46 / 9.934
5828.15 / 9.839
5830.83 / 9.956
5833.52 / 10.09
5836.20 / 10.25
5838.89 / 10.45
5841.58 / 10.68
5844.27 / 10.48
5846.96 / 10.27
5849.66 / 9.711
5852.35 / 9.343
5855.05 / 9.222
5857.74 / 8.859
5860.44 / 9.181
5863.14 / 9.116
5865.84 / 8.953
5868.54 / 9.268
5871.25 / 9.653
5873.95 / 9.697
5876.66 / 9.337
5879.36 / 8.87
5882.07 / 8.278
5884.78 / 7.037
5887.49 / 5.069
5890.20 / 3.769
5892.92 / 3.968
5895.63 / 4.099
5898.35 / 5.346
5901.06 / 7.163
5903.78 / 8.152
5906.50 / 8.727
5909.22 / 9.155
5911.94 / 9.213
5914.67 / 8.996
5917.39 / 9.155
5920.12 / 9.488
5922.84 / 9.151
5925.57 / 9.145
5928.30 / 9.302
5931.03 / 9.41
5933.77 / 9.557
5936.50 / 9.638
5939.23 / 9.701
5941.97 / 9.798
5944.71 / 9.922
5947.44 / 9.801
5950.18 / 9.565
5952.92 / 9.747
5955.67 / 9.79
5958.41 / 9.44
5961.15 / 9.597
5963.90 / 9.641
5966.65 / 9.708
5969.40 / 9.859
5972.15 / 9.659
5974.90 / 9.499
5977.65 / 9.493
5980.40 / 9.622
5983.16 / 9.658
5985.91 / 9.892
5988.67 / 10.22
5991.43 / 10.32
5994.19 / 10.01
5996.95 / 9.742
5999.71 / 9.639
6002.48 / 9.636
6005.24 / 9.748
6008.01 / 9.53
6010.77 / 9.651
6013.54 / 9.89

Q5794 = 1.1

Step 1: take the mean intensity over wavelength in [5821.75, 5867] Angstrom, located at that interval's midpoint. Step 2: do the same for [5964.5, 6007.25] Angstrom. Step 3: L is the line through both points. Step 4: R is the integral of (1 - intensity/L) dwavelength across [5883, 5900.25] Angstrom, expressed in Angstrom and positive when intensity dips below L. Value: 8.37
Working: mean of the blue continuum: 9.79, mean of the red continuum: 9.77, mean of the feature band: 5.04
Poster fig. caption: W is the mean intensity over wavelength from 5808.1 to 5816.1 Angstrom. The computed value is 10.8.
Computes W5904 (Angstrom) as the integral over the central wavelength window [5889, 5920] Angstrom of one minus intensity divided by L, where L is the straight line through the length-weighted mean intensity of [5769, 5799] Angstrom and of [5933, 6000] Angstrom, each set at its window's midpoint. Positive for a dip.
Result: 8.2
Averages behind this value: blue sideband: 9.87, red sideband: 9.75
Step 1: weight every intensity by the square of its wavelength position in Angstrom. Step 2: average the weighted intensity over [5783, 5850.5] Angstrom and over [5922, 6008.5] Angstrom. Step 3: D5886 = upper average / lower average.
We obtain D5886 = 1.0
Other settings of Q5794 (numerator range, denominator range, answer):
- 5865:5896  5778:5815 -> 0.74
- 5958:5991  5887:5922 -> 1.38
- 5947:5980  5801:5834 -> 0.98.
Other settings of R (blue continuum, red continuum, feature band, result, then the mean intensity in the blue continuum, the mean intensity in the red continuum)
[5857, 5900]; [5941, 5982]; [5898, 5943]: -1.8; 7.51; 9.67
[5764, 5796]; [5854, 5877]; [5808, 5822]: -1.5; 9.82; 9.25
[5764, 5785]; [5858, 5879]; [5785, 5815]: -2.0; 9.85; 9.27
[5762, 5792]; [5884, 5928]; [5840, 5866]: -3.8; 9.8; 7.41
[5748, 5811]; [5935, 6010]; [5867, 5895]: 7.0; 10.1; 9.74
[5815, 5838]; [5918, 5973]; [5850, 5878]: 1.9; 10.1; 9.59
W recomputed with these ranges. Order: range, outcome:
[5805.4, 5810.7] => 10.9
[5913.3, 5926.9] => 9.19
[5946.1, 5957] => 9.72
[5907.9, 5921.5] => 9.2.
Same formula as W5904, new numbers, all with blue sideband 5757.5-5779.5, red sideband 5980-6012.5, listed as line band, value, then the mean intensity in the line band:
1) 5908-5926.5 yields 1.29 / 9.19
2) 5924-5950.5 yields 0.75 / 9.58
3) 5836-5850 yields -0.59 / 10.3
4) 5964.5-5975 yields 0.14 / 9.7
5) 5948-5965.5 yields 0.36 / 9.64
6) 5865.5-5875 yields 0.46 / 9.43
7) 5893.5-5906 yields 4.63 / 6.23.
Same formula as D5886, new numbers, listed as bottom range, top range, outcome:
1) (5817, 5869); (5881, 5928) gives 0.78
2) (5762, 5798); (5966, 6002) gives 1.06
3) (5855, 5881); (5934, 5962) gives 1.08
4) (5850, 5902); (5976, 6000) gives 1.32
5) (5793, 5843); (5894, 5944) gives 0.86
